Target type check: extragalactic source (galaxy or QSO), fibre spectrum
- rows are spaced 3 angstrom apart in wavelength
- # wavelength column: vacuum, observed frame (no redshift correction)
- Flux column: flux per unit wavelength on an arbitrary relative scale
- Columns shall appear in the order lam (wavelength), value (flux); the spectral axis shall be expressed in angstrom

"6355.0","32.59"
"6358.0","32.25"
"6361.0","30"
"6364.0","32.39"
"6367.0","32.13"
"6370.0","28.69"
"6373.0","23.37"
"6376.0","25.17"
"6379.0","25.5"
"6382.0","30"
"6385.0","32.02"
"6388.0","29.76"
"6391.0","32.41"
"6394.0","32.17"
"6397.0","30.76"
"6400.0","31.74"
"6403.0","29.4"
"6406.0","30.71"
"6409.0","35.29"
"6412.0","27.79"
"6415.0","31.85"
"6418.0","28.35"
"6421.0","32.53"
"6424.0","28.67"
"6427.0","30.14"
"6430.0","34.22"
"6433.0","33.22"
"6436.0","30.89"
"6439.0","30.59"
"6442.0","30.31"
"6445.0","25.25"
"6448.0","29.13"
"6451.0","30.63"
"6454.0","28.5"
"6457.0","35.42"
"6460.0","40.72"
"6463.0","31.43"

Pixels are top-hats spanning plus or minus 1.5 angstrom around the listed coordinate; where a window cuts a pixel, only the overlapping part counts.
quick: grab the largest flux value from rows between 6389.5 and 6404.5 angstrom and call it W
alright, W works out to 32.41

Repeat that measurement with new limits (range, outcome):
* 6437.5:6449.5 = 30.59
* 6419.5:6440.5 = 34.22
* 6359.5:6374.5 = 32.39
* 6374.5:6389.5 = 32.02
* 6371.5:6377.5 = 25.17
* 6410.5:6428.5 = 32.53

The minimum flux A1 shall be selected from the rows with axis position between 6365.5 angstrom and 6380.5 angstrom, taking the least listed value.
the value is 23.37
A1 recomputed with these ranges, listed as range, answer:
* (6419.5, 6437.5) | 28.67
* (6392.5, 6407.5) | 29.4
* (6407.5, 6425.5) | 27.79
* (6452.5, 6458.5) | 28.5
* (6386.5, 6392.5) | 29.76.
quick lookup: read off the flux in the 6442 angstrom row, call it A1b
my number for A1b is 30.31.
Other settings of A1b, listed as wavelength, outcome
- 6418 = 28.35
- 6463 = 31.43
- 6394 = 32.17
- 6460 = 40.72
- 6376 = 25.17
